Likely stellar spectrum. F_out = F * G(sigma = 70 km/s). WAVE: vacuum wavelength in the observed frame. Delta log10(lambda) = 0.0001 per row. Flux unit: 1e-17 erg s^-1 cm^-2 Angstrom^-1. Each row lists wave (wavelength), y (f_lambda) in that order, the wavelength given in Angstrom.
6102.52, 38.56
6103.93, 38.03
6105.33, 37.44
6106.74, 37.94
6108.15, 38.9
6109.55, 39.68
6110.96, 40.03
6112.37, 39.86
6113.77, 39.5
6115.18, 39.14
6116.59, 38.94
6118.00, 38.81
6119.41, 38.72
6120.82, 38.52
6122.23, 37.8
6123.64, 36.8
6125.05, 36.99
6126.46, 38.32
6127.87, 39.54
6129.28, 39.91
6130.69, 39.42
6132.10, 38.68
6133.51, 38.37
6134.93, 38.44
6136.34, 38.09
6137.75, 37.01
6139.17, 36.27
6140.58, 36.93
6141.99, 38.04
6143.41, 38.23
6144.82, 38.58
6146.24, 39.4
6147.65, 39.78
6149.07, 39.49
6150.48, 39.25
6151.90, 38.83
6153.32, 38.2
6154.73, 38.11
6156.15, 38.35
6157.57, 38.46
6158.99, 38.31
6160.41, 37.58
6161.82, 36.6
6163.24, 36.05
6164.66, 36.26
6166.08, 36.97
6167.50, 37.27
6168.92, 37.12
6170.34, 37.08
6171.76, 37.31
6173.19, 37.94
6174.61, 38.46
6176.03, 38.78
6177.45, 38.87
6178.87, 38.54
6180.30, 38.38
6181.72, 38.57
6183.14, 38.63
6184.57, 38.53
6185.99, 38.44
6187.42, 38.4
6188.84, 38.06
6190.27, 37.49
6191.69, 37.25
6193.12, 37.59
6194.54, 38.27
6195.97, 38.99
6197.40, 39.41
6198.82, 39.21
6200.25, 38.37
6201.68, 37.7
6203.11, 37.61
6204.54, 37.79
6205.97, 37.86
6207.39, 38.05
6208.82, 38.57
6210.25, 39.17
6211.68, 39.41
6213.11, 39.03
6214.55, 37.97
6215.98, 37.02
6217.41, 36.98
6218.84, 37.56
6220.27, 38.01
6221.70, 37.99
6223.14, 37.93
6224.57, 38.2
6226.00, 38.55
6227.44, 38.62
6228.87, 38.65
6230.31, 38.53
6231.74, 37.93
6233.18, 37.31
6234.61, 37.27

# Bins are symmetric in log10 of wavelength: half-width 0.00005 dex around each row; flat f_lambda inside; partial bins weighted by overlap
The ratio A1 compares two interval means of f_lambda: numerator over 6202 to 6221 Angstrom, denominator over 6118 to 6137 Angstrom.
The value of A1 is 1.0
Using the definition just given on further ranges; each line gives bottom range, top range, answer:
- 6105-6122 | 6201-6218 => 0.98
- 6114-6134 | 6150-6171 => 0.97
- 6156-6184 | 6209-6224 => 1.01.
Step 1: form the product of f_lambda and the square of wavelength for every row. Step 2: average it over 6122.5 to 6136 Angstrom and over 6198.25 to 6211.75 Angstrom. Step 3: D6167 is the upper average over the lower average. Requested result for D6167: 1.02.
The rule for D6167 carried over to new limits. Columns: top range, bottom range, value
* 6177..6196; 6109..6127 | 1.01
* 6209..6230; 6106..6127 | 1.02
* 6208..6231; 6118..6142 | 1.03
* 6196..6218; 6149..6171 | 1.03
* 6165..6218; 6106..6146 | 1.01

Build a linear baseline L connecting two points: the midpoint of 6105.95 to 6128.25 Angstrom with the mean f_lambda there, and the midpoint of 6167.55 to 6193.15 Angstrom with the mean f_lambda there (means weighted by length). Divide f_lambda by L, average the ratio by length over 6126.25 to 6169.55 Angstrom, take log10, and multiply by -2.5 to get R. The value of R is 0.01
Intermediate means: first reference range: 38.7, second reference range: 38.1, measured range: 38.1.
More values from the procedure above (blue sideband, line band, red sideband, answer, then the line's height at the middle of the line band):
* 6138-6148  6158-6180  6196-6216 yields 0.019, 38.2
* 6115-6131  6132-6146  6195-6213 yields 0.019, 38.5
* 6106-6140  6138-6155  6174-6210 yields 0.002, 38.5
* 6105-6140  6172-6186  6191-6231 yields -0.004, 38.3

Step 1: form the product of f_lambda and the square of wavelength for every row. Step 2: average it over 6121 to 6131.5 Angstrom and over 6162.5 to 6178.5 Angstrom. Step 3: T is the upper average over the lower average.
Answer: 0.99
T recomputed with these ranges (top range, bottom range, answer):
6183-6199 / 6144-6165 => 1.01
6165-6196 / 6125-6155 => 1.00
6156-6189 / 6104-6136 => 1.00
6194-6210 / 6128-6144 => 1.03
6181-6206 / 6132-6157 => 1.01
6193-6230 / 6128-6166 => 1.02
